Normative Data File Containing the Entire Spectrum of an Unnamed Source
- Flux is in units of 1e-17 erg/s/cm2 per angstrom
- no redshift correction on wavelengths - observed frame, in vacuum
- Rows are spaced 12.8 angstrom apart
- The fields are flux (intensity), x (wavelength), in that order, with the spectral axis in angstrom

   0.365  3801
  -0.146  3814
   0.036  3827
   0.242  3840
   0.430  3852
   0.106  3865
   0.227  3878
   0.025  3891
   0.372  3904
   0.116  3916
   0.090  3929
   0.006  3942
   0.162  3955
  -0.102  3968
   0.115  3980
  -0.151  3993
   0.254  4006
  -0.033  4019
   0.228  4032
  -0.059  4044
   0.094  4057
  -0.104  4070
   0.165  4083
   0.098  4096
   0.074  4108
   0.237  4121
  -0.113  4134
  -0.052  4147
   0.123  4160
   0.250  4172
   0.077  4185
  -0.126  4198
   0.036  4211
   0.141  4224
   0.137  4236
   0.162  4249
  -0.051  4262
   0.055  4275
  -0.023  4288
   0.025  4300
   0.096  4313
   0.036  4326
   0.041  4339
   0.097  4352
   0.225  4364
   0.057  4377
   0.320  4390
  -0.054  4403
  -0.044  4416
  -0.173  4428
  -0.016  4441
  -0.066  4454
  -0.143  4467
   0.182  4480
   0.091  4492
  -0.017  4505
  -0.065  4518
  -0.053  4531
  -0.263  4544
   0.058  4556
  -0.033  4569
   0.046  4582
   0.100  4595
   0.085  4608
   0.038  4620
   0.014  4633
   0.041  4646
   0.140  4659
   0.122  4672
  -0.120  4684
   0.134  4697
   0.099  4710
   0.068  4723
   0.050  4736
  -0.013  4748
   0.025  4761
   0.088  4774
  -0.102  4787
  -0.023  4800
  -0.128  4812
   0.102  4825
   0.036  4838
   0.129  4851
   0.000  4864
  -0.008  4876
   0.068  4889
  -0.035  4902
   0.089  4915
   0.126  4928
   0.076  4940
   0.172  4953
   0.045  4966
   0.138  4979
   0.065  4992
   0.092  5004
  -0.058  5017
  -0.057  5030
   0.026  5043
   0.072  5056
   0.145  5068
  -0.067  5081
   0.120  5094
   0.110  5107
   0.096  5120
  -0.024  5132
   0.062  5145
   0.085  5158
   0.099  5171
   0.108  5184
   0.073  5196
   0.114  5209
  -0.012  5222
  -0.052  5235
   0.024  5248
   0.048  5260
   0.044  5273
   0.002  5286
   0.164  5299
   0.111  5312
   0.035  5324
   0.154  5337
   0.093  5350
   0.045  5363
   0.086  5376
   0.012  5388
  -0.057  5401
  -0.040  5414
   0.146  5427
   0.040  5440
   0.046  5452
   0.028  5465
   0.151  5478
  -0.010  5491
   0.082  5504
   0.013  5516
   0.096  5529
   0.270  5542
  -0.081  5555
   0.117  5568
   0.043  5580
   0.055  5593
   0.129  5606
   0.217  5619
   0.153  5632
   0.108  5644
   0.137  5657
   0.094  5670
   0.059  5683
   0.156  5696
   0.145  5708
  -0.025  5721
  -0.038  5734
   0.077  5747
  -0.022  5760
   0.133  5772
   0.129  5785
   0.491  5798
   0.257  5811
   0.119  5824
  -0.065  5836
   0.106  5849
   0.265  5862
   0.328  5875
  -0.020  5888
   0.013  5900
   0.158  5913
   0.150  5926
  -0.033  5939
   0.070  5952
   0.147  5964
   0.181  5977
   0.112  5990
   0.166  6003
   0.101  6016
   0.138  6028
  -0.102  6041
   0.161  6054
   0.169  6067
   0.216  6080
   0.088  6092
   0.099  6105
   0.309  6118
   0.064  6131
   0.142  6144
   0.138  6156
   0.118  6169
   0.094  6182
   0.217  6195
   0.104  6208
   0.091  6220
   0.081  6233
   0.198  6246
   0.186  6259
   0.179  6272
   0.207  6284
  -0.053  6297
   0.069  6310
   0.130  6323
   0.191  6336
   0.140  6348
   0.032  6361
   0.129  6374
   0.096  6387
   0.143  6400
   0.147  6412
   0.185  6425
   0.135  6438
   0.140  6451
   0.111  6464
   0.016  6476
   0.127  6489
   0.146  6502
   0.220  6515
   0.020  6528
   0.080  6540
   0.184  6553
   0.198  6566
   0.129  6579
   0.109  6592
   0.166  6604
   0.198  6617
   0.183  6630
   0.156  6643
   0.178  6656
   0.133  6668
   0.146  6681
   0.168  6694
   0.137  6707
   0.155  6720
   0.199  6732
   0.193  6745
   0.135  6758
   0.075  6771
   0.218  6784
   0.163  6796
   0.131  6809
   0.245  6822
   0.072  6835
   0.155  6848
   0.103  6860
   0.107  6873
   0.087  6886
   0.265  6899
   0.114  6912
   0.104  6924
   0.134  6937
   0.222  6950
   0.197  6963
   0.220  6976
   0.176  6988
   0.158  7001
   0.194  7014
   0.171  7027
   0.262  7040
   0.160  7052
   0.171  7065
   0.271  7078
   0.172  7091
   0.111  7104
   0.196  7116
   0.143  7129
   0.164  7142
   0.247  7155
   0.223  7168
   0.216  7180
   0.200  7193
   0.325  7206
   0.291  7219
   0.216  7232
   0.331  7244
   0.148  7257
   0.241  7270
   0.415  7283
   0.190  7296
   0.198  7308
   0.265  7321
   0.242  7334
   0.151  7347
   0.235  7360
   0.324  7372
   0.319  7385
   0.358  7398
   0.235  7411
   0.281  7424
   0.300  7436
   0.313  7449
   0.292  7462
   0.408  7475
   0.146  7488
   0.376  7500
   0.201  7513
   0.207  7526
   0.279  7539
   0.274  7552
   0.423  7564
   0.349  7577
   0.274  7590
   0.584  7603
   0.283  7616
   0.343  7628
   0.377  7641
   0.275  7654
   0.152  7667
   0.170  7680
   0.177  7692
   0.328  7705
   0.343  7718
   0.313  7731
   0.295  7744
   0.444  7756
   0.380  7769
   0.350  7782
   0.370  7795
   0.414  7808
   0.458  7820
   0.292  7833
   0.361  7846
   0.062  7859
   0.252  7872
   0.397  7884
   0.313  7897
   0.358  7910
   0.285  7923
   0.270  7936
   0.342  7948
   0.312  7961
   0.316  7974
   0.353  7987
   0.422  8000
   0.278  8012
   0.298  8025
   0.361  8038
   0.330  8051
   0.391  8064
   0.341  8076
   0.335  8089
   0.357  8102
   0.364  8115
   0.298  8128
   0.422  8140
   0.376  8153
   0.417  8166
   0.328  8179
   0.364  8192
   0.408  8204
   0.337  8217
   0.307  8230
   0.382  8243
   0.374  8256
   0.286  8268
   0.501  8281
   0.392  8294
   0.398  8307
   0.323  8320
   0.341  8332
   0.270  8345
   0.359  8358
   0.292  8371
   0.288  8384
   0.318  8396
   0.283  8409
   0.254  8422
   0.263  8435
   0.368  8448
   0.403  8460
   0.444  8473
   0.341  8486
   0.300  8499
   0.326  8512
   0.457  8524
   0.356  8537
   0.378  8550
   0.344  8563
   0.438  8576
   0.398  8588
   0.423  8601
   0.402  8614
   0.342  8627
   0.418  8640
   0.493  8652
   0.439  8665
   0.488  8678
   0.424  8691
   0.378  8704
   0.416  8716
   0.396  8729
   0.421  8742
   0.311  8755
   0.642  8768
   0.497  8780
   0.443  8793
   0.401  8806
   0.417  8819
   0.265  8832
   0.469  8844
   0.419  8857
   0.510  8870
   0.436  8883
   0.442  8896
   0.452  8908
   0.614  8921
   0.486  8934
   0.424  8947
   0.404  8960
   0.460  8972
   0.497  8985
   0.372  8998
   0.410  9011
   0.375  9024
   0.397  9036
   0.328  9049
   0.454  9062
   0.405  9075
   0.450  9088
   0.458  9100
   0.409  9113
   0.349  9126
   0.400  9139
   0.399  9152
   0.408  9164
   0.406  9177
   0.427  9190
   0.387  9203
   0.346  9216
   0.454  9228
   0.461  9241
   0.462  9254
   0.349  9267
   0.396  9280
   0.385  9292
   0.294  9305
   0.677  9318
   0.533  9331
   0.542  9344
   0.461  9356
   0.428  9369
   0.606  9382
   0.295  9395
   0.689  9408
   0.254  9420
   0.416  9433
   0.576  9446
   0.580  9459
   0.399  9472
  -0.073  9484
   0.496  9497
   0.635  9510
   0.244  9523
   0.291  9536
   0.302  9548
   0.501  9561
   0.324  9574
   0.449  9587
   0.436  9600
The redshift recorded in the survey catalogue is 0.934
